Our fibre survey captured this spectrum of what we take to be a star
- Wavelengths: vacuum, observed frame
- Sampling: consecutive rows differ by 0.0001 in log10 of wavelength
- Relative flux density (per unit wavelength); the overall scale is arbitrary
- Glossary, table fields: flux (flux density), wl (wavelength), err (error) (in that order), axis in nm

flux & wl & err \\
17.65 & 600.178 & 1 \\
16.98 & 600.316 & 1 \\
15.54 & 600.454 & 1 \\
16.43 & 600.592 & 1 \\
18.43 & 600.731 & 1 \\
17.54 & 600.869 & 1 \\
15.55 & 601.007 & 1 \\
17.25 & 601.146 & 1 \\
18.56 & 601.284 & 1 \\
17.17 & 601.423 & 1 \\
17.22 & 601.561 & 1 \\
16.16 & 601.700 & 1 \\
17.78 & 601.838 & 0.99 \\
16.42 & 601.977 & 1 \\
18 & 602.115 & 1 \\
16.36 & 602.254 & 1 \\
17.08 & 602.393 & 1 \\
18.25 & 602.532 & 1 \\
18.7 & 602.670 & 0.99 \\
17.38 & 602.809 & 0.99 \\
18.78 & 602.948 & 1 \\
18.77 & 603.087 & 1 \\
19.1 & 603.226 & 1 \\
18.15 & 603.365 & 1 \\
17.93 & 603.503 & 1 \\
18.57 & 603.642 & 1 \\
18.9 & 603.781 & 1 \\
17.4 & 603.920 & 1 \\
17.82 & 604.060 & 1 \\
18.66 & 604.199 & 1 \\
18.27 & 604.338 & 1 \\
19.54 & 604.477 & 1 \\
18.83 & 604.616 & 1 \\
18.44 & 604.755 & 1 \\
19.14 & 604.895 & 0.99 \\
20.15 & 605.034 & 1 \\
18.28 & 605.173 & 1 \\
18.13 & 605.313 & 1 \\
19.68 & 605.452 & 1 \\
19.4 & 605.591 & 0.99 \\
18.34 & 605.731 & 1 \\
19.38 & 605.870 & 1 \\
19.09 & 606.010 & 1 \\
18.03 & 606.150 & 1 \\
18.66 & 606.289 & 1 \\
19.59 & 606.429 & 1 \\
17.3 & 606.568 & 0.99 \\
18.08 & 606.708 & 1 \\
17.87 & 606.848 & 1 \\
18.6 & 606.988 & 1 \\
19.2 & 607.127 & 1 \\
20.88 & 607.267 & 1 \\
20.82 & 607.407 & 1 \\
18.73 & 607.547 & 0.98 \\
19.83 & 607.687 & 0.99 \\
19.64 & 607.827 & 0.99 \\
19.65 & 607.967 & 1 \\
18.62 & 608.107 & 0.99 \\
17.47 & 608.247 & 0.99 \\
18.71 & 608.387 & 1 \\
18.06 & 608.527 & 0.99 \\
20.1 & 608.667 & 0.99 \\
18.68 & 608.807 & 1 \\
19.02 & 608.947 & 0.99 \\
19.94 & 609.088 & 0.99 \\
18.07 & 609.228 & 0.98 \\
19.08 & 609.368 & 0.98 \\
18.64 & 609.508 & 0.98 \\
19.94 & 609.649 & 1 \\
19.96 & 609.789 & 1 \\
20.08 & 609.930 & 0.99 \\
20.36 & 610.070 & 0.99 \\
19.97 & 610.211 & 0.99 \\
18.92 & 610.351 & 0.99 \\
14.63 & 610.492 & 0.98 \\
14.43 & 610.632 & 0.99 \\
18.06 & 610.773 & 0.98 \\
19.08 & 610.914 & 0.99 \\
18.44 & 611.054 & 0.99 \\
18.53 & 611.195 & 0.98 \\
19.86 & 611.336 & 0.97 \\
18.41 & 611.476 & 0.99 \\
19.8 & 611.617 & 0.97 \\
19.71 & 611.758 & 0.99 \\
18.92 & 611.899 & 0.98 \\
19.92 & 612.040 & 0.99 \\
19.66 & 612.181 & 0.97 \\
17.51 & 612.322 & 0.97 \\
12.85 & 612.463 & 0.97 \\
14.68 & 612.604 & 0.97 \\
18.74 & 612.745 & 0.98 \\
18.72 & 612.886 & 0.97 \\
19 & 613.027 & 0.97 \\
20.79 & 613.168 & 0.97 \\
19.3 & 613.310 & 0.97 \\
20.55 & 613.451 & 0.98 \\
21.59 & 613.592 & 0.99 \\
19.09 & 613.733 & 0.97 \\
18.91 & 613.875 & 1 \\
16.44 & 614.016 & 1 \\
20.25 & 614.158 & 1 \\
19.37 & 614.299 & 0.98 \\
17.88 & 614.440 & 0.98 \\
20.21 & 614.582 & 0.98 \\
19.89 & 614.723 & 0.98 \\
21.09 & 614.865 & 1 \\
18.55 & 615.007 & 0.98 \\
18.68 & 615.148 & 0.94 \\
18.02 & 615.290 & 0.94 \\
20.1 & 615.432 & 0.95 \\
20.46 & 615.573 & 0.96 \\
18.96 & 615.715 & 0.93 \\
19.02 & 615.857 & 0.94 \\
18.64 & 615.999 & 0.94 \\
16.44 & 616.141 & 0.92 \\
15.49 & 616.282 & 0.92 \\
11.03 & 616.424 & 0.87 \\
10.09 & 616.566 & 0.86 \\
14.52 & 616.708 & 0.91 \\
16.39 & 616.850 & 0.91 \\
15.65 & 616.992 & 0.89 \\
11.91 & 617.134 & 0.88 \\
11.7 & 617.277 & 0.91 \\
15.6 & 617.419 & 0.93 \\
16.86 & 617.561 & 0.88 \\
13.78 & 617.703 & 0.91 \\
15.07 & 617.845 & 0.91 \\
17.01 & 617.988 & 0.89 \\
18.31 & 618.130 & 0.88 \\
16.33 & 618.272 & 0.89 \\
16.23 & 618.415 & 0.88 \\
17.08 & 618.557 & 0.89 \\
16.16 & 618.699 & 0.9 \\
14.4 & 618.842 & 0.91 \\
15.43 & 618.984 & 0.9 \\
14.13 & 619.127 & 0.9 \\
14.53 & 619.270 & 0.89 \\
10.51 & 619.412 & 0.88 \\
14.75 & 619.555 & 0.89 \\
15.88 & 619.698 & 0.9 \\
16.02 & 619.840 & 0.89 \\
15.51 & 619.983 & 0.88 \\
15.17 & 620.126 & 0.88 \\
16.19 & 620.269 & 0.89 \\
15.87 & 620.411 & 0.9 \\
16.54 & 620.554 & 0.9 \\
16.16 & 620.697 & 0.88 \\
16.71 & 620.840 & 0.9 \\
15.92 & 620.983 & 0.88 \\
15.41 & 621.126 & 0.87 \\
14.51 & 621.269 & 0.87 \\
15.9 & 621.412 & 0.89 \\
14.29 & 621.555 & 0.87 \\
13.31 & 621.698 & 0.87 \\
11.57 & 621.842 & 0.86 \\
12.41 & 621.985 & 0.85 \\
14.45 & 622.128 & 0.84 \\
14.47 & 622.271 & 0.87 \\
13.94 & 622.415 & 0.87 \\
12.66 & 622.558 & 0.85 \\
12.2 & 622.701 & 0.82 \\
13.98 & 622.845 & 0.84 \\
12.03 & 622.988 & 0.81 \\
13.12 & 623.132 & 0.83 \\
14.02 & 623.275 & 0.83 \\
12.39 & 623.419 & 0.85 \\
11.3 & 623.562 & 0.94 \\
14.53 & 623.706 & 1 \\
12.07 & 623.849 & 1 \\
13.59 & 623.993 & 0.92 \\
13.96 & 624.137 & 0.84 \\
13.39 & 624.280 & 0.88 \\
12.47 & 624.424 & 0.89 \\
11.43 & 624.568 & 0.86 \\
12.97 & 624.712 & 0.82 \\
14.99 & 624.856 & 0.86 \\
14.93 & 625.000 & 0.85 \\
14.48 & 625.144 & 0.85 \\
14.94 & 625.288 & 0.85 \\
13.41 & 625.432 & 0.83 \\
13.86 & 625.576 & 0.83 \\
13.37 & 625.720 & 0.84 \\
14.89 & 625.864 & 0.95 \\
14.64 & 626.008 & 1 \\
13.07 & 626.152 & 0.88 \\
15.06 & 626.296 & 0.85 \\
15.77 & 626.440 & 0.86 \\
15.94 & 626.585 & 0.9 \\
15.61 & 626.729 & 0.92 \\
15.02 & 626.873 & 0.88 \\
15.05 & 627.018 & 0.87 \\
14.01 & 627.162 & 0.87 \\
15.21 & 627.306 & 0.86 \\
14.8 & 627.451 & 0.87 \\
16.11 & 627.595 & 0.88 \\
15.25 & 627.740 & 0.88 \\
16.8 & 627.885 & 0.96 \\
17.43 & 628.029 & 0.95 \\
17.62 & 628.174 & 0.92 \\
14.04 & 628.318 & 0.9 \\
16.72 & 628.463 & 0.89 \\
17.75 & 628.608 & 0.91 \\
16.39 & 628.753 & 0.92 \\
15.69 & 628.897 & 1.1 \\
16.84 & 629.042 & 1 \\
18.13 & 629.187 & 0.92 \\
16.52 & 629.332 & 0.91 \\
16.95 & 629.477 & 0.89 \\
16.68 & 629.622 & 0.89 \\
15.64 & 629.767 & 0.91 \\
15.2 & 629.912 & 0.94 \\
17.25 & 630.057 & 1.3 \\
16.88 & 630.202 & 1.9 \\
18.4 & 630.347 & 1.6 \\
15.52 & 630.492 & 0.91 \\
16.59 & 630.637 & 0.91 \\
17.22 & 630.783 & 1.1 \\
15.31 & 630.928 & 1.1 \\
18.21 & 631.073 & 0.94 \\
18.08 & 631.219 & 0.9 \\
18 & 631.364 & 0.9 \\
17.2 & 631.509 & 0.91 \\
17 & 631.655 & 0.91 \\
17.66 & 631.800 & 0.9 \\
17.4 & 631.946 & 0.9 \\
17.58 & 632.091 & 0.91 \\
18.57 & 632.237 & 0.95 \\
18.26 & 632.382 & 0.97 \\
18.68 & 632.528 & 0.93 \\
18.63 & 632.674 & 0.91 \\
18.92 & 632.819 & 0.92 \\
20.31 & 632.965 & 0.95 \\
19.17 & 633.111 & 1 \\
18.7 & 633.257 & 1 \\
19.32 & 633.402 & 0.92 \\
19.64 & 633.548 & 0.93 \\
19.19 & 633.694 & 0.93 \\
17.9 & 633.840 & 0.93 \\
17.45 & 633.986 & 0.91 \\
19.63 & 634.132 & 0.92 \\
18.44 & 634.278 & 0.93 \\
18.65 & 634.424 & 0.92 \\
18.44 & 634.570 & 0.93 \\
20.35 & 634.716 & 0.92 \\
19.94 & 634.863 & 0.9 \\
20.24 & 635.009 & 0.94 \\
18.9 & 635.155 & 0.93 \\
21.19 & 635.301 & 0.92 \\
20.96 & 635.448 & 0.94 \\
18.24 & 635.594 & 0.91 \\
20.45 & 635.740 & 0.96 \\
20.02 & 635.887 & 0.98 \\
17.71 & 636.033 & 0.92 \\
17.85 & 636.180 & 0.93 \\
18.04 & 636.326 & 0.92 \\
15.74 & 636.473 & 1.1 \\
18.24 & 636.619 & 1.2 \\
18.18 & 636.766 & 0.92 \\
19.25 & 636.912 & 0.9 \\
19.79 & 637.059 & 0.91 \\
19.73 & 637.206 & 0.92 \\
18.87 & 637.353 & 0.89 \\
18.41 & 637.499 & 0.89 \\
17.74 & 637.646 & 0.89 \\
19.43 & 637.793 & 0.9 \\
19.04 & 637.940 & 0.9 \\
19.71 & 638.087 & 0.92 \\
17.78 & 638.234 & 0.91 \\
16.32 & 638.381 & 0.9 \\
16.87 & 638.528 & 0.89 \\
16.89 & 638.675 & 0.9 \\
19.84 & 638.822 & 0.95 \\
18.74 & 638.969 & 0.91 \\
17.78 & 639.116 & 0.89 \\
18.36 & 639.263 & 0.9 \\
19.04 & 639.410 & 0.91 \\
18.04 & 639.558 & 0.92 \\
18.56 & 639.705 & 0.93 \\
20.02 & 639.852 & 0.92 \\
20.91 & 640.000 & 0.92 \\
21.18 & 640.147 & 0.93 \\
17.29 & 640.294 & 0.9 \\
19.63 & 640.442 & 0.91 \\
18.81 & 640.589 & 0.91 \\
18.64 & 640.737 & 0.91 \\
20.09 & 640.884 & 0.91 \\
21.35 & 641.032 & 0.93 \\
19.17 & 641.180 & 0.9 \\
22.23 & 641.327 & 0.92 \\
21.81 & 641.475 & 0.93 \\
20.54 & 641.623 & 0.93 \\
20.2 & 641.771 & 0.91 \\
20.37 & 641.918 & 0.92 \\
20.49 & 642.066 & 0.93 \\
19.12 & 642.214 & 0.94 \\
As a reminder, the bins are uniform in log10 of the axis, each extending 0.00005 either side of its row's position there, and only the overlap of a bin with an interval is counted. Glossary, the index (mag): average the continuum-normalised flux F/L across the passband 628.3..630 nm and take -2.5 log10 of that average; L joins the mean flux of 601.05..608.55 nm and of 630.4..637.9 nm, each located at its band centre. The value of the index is 0.13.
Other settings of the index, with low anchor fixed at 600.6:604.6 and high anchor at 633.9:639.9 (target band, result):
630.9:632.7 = 0.05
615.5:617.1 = 0.14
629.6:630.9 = 0.12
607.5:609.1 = -0.06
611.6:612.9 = 0.01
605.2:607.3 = -0.05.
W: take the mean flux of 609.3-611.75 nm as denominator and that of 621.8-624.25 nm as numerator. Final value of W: 0.7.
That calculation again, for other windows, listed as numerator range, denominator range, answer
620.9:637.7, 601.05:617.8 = 0.90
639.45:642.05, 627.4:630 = 1.22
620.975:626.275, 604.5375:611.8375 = 0.72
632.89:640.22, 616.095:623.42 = 1.29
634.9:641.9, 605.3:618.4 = 1.05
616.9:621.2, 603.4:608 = 0.81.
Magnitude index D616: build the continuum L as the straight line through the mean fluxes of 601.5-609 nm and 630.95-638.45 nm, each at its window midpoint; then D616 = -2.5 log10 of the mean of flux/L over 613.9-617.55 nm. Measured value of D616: 0.09 mag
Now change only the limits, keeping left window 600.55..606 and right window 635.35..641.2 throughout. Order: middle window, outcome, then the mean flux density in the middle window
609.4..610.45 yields -0.07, 19.5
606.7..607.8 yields -0.07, 19.3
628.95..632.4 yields 0.10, 17.1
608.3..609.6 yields -0.04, 18.9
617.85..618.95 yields 0.13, 16.4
